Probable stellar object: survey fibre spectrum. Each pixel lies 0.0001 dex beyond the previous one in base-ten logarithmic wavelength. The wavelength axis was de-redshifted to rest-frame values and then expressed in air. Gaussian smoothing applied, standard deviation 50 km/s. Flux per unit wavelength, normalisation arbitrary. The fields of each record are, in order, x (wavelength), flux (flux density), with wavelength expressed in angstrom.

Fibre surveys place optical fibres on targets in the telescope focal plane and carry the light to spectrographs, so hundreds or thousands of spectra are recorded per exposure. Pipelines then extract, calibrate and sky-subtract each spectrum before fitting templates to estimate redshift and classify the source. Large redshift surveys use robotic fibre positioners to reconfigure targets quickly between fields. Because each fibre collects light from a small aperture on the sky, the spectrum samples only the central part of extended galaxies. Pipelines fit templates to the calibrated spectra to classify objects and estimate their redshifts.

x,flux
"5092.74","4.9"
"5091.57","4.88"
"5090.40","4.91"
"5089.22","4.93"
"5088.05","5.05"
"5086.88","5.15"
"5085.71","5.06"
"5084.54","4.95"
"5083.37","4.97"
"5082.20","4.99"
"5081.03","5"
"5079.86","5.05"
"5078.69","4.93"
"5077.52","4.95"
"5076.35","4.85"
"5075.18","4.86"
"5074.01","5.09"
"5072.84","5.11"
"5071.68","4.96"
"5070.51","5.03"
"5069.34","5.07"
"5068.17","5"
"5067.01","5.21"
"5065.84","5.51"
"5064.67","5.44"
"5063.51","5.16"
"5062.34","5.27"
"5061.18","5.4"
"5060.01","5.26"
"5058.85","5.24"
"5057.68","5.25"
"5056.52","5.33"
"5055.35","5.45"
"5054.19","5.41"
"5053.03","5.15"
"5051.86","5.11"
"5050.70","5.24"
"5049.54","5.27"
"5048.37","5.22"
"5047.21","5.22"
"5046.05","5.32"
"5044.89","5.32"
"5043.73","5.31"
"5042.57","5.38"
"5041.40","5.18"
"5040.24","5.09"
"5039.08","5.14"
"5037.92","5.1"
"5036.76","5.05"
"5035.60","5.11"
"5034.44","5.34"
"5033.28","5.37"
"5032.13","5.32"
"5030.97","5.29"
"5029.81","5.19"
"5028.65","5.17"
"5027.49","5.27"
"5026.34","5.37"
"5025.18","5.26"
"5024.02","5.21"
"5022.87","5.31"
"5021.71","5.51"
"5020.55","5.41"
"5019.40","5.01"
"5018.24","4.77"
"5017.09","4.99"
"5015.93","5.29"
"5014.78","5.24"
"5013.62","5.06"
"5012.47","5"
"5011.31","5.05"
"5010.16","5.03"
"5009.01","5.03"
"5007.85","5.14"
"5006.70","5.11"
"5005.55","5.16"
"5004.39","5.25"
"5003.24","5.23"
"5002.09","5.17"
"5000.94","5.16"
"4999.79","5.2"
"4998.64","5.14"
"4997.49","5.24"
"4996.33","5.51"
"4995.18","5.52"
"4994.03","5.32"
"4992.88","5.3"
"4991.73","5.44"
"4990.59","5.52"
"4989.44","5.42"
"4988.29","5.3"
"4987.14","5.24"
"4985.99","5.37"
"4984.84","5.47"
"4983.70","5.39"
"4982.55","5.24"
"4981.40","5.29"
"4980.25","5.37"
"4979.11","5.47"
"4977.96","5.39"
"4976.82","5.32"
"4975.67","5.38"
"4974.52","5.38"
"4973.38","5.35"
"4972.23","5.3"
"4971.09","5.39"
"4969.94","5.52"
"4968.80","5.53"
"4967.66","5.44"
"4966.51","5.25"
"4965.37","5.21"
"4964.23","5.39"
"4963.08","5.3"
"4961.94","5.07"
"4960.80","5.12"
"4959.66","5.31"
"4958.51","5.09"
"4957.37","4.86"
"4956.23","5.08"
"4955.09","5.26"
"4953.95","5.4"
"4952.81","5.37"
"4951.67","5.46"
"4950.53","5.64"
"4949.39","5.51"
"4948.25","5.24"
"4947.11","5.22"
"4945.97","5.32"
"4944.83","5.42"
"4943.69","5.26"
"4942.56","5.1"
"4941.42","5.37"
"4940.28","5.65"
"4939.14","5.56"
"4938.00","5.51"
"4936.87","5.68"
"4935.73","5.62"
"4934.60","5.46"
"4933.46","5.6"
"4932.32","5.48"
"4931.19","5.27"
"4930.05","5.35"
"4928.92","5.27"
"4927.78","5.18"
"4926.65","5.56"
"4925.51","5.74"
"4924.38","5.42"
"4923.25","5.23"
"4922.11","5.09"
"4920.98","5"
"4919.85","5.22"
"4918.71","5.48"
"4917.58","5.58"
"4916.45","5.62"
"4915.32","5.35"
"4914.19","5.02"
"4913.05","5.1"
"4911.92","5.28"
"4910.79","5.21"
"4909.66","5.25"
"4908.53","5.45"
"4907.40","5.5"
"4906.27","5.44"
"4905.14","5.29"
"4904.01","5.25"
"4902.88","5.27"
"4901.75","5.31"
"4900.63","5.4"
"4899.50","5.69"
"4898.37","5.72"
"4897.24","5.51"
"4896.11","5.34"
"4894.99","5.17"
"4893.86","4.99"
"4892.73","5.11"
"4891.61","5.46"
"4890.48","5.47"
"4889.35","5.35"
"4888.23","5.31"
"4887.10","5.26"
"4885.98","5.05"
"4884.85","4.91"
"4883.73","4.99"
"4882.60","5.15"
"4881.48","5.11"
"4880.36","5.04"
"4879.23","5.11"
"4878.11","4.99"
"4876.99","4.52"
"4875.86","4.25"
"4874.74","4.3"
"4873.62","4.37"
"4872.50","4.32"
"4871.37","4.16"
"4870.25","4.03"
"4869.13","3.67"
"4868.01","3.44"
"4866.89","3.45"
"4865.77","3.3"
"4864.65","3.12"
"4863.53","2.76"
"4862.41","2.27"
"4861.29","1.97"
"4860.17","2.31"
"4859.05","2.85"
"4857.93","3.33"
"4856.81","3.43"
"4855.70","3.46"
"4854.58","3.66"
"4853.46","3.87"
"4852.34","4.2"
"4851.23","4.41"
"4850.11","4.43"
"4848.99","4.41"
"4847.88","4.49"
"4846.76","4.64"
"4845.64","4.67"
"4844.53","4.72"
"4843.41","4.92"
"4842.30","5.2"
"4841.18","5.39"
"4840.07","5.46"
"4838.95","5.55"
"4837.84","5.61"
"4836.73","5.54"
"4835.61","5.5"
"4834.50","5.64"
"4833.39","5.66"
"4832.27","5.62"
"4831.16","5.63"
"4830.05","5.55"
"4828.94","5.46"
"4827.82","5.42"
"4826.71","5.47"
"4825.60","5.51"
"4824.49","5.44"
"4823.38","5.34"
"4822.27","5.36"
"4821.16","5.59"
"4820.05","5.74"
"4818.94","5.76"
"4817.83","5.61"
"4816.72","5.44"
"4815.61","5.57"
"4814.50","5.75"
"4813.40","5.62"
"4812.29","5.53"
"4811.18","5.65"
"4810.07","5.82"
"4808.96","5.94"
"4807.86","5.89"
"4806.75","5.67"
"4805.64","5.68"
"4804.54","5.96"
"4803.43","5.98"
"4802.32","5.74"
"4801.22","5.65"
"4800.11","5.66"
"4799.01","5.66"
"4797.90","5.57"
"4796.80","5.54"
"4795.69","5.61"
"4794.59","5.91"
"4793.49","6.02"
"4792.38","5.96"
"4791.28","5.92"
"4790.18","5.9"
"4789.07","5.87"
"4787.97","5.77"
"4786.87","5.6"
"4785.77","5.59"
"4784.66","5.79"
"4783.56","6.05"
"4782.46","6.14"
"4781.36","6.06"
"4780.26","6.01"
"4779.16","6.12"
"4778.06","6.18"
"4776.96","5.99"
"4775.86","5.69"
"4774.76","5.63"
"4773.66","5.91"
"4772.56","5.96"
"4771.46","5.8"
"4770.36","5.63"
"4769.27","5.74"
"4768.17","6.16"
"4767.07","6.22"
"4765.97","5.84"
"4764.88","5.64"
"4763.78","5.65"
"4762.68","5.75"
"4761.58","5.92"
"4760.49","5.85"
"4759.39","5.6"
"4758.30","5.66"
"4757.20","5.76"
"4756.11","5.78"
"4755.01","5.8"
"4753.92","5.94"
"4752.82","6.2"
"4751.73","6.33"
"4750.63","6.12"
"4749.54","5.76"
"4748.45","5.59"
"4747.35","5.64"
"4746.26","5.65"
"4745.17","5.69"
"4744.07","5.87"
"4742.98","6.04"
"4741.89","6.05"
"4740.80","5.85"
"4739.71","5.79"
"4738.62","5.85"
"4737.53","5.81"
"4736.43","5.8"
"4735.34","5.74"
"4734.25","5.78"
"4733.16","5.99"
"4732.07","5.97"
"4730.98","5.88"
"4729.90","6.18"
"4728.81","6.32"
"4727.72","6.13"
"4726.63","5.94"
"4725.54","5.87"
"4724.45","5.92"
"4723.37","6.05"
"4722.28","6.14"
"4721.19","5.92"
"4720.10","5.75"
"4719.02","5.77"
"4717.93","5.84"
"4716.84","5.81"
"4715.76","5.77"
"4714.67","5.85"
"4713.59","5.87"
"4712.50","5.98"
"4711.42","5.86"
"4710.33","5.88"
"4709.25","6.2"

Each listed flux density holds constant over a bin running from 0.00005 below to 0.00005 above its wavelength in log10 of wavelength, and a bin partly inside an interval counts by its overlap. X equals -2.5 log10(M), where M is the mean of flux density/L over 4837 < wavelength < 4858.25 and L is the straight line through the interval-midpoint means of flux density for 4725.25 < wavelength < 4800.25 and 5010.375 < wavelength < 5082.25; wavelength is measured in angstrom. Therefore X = 0.24 mag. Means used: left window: 5.87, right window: 5.19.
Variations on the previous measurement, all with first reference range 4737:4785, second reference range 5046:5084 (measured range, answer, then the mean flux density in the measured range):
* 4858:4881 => 0.45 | 3.71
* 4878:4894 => 0.08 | 5.16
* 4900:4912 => 0.04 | 5.34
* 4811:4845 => 0.04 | 5.49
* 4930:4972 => 0.01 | 5.36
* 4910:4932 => 0.04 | 5.32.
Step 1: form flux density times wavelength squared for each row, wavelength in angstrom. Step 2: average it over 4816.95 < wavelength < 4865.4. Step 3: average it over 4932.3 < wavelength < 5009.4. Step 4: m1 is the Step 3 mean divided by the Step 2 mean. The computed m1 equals 1.21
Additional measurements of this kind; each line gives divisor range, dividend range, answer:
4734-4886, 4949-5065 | 1.09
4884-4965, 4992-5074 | 1.02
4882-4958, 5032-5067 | 1.04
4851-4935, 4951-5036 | 1.15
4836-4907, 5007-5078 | 1.22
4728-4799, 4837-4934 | 0.86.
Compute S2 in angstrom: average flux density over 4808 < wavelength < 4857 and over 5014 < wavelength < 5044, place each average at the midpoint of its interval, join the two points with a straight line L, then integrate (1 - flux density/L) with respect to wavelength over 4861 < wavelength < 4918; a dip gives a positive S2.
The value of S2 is 4.4 angstrom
